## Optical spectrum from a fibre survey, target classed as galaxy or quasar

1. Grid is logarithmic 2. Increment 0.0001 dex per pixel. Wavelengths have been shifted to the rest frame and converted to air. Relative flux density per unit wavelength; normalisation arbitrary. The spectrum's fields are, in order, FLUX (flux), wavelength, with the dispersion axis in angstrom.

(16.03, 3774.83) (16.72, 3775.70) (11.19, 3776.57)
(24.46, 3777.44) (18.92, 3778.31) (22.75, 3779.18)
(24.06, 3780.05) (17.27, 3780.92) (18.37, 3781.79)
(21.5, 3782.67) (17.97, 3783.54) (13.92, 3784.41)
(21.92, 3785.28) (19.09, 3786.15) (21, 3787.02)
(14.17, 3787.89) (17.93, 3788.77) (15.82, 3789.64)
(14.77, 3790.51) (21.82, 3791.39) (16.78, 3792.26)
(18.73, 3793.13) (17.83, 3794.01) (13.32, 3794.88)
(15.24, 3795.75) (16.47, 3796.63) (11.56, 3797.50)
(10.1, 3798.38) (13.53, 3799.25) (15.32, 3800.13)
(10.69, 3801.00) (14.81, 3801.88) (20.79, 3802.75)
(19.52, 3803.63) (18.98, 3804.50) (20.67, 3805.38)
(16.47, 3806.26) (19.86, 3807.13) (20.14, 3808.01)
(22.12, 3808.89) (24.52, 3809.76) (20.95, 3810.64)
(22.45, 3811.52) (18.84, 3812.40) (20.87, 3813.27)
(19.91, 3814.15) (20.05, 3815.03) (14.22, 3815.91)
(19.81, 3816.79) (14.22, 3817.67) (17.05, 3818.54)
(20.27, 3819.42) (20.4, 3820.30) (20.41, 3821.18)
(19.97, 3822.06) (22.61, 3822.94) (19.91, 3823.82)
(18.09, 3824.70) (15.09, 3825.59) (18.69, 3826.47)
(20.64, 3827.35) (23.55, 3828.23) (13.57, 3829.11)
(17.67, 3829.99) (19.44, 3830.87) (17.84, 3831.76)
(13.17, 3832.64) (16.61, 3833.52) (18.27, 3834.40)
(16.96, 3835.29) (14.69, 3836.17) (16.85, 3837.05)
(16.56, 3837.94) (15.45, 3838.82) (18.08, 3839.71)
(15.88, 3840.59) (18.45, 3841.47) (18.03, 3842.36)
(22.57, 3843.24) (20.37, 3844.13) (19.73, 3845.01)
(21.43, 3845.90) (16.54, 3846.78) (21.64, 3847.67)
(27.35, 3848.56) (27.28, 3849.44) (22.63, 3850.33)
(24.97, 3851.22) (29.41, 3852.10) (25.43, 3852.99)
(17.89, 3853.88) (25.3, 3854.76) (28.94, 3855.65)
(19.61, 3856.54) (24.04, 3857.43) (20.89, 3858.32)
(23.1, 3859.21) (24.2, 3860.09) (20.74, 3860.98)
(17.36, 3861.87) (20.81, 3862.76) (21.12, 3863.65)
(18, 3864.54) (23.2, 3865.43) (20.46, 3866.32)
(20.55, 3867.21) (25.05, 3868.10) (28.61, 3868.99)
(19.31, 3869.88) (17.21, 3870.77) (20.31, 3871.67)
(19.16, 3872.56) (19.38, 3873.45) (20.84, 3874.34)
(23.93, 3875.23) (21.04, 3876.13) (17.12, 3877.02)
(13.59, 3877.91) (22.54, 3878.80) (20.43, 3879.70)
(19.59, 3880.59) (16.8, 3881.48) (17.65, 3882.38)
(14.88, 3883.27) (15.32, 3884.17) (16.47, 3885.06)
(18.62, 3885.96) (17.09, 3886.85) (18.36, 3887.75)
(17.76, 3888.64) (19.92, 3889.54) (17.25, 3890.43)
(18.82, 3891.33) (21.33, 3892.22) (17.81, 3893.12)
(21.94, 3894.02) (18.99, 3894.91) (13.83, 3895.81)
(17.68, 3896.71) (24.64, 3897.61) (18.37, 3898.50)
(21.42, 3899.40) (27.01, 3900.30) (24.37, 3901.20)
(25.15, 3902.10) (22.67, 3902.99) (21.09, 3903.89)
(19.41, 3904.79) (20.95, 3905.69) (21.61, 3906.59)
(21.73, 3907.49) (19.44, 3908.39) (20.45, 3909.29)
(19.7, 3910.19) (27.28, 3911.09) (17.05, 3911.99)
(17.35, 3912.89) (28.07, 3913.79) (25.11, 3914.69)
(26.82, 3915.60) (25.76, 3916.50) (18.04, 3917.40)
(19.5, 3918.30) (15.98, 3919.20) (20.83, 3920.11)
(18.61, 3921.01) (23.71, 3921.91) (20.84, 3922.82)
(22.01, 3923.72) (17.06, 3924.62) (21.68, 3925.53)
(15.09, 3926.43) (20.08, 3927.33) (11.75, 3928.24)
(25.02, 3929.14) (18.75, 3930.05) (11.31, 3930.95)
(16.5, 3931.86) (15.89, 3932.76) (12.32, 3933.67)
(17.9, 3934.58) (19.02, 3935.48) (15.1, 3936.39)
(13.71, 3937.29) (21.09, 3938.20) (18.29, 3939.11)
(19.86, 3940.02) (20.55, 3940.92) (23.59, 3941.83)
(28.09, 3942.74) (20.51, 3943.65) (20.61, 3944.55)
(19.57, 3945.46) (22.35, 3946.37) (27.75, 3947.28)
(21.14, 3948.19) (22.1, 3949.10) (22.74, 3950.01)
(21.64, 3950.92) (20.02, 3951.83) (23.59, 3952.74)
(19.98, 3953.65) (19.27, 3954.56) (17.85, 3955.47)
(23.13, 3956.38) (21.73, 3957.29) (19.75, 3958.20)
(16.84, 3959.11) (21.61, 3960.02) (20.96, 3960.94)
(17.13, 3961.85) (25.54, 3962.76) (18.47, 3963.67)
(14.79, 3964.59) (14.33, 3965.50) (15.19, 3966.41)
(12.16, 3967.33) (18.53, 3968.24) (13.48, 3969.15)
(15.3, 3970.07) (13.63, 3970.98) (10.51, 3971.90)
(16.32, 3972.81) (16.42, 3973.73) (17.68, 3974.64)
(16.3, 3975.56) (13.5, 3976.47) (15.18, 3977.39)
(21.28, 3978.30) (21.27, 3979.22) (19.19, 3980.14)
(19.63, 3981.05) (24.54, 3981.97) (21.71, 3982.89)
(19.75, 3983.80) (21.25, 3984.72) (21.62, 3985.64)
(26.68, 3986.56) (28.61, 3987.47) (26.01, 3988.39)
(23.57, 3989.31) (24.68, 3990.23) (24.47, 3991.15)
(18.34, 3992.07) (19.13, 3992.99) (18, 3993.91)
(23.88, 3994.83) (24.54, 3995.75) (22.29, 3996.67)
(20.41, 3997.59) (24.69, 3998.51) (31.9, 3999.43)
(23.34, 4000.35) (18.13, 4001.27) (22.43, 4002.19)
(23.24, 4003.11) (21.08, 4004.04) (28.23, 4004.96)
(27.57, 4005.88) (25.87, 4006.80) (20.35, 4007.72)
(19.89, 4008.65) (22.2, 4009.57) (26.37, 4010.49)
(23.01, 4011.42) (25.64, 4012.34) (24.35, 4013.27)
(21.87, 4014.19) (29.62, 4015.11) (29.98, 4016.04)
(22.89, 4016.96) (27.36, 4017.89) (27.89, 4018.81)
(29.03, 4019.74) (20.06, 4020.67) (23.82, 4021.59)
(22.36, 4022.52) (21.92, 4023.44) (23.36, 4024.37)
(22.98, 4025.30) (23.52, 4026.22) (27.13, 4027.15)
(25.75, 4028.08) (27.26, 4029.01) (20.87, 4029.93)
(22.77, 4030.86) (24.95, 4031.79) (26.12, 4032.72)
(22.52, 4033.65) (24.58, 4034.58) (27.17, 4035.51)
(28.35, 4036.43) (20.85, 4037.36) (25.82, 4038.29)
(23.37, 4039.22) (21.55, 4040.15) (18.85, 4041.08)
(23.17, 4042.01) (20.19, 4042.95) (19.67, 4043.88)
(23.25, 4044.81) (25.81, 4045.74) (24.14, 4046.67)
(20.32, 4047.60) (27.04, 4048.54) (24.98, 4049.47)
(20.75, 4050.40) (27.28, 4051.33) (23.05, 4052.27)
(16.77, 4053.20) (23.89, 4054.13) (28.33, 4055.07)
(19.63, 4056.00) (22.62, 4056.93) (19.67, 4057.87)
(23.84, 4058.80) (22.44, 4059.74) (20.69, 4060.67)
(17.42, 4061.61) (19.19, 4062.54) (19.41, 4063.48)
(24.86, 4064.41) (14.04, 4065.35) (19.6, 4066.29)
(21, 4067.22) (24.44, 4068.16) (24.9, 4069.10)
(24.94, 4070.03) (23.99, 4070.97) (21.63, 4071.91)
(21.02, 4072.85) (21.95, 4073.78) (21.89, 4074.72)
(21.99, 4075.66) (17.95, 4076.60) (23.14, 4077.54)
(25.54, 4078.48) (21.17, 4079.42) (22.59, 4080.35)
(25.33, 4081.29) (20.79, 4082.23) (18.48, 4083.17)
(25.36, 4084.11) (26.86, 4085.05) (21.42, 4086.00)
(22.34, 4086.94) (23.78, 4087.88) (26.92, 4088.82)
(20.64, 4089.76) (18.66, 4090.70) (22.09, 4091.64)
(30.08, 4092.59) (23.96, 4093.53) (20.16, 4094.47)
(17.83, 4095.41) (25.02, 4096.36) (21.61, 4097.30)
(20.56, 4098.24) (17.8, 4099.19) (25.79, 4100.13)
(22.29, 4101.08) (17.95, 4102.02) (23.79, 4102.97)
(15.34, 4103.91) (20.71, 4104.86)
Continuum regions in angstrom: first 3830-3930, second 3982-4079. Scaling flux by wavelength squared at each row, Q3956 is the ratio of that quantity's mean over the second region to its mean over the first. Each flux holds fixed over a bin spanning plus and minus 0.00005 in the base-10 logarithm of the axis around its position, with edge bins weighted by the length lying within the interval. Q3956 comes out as 1.23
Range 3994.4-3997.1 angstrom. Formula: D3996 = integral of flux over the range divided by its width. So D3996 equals 23.6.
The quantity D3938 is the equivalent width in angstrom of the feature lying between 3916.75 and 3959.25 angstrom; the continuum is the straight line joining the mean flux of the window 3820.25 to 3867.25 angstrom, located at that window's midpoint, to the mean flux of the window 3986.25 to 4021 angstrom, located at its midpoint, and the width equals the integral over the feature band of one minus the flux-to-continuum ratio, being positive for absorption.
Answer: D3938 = 5.4 angstrom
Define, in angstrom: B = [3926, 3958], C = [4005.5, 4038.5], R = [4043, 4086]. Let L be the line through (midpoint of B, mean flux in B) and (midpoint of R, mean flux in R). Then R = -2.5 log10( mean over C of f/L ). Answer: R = -0.15 mag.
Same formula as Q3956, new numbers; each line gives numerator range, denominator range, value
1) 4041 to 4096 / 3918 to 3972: 1.25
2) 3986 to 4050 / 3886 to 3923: 1.22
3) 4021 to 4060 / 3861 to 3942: 1.27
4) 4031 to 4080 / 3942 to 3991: 1.18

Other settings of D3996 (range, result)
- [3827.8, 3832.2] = 18.4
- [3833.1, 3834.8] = 17.5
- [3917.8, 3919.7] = 17.8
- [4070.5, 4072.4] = 22.7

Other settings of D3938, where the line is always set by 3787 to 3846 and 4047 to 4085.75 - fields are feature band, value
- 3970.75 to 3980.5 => 2.0 angstrom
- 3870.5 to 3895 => 0.4 angstrom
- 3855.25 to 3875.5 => -3.0 angstrom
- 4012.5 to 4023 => -2.0 angstrom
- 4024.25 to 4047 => -2.2 angstrom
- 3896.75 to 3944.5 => -1.5 angstrom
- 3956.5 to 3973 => 2.7 angstrom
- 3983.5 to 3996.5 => -1.3 angstrom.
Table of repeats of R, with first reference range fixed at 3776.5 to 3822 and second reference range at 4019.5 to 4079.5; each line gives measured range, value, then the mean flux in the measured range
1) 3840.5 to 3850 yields -0.107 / 21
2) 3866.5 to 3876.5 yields -0.097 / 21.4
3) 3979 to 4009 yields -0.056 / 22.9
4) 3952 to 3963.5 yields 0.029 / 20.6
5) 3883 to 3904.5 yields 0.017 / 19.7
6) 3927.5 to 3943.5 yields 0.139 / 18.2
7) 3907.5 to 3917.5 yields -0.107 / 22.4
